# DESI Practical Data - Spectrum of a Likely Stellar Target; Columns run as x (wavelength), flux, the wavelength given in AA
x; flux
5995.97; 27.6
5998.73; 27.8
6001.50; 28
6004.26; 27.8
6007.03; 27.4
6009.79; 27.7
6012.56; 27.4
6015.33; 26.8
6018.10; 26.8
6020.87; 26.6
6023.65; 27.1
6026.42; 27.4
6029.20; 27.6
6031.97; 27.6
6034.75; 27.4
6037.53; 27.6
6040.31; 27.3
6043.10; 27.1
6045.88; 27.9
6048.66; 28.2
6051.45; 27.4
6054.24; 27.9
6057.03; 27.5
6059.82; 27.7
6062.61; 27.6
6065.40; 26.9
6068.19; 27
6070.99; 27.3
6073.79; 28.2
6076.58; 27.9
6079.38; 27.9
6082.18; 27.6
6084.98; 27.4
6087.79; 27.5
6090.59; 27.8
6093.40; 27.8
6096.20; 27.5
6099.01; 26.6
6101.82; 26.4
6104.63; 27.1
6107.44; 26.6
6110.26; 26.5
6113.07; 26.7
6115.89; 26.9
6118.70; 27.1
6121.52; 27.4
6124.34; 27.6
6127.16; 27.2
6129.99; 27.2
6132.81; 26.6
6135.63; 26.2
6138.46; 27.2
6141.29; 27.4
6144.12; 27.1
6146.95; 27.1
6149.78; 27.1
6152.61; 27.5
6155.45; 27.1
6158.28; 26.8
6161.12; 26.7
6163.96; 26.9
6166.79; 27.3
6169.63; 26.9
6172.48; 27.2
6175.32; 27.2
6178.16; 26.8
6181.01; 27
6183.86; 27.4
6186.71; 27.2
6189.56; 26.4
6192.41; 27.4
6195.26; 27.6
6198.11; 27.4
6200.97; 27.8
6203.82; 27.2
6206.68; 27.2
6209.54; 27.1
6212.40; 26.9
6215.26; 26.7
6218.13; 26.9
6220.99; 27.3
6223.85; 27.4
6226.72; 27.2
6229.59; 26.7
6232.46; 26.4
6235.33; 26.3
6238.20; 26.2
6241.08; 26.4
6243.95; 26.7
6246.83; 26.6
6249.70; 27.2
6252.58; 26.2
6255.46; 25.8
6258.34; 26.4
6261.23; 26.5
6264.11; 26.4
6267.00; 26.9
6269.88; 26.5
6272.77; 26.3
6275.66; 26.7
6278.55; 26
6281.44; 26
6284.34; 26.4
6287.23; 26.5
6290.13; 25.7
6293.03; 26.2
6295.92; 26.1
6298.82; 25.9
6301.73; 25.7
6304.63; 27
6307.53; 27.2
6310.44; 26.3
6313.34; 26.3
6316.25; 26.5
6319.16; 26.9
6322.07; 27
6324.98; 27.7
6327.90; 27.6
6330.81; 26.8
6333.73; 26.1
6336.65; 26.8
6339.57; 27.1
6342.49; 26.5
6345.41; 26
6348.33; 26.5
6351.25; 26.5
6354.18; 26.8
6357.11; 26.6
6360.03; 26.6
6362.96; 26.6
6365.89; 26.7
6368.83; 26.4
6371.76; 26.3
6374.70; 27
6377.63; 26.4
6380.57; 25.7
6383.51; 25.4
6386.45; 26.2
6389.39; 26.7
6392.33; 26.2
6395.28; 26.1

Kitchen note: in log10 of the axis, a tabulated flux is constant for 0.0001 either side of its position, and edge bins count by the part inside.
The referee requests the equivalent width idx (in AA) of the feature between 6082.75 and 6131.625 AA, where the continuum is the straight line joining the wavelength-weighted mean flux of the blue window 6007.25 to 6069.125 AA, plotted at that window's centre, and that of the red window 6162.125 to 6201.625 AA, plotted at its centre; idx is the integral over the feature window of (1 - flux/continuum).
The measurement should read 0.25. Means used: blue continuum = 27.4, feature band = 27.1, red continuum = 27.2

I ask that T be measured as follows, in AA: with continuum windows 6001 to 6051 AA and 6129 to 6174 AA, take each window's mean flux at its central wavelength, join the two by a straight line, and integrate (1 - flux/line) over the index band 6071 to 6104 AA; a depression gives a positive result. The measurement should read -0.3 AA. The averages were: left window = 27.4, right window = 27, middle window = 27.5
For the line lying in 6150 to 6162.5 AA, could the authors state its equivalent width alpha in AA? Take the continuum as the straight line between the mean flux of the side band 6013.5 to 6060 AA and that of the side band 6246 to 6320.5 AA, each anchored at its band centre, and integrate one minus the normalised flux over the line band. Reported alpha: -0.1 AA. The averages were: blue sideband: 27.4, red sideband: 26.4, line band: 27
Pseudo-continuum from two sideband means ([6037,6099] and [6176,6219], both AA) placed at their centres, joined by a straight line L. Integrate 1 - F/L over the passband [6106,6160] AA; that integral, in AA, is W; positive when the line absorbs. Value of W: 0.7 AA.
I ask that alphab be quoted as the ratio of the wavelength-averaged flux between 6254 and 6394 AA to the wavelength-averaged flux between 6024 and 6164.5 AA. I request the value 1.0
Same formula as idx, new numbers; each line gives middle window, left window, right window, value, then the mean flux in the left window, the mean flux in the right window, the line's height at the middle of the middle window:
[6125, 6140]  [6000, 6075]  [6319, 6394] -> 0.1 AA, 27.4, 26.6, 27.2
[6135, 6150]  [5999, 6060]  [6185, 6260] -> 0.0 AA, 27.5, 26.9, 27.1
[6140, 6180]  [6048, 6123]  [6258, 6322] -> -0.1 AA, 27.3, 26.4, 27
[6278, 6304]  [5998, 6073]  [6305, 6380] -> 0.7 AA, 27.4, 26.7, 26.8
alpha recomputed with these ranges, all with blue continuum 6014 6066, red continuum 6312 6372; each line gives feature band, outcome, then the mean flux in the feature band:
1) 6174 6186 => 0.0 AA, 27.1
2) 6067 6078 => -0.1 AA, 27.6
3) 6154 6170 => 0.1 AA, 27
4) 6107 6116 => 0.2 AA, 26.6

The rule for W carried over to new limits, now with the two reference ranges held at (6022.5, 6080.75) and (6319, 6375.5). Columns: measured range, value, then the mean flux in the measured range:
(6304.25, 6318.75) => 0.09 AA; 26.7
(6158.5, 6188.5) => 0.18 AA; 27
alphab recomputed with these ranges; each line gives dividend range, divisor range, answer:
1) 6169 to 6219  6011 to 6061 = 0.99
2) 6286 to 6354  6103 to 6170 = 0.98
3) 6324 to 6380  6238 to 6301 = 1.01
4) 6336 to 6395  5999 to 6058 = 0.96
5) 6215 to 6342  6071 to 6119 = 0.97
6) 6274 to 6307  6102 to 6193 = 0.97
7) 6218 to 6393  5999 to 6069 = 0.97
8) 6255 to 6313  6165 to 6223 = 0.97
